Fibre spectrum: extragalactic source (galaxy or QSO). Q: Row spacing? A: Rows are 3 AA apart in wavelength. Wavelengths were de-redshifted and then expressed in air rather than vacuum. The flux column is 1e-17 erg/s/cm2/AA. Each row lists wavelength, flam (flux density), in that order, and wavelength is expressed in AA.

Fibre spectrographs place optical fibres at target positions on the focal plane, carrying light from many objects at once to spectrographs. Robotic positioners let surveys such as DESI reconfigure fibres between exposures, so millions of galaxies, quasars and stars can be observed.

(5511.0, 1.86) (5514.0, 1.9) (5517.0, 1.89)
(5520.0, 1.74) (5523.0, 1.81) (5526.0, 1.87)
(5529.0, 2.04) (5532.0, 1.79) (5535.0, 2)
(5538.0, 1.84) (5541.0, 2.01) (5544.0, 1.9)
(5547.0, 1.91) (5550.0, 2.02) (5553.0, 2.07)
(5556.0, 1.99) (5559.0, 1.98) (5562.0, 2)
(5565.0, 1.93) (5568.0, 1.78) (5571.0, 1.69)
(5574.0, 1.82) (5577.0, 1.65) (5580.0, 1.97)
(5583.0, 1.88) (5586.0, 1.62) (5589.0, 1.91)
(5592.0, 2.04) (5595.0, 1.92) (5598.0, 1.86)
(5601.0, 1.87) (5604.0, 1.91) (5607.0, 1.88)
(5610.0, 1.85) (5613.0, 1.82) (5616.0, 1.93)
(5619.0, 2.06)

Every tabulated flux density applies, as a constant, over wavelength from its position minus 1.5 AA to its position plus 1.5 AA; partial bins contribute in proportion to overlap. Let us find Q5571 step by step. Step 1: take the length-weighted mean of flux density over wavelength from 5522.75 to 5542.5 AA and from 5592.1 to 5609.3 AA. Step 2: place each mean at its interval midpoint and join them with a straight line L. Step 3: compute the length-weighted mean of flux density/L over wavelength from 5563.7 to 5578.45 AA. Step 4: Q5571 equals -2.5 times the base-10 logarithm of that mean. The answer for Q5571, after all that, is 0.08 mag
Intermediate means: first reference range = 1.91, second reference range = 1.9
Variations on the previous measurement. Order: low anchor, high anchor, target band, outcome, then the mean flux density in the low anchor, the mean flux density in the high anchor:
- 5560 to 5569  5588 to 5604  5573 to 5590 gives 0.065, 1.91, 1.92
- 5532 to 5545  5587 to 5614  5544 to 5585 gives 0.008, 1.92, 1.89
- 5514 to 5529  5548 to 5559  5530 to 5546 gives 0.015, 1.86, 2.02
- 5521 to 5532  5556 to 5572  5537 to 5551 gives -0.028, 1.88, 1.89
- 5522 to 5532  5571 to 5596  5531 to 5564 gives -0.047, 1.89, 1.84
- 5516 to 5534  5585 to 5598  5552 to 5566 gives -0.069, 1.86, 1.88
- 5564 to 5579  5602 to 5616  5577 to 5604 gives -0.028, 1.78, 1.87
